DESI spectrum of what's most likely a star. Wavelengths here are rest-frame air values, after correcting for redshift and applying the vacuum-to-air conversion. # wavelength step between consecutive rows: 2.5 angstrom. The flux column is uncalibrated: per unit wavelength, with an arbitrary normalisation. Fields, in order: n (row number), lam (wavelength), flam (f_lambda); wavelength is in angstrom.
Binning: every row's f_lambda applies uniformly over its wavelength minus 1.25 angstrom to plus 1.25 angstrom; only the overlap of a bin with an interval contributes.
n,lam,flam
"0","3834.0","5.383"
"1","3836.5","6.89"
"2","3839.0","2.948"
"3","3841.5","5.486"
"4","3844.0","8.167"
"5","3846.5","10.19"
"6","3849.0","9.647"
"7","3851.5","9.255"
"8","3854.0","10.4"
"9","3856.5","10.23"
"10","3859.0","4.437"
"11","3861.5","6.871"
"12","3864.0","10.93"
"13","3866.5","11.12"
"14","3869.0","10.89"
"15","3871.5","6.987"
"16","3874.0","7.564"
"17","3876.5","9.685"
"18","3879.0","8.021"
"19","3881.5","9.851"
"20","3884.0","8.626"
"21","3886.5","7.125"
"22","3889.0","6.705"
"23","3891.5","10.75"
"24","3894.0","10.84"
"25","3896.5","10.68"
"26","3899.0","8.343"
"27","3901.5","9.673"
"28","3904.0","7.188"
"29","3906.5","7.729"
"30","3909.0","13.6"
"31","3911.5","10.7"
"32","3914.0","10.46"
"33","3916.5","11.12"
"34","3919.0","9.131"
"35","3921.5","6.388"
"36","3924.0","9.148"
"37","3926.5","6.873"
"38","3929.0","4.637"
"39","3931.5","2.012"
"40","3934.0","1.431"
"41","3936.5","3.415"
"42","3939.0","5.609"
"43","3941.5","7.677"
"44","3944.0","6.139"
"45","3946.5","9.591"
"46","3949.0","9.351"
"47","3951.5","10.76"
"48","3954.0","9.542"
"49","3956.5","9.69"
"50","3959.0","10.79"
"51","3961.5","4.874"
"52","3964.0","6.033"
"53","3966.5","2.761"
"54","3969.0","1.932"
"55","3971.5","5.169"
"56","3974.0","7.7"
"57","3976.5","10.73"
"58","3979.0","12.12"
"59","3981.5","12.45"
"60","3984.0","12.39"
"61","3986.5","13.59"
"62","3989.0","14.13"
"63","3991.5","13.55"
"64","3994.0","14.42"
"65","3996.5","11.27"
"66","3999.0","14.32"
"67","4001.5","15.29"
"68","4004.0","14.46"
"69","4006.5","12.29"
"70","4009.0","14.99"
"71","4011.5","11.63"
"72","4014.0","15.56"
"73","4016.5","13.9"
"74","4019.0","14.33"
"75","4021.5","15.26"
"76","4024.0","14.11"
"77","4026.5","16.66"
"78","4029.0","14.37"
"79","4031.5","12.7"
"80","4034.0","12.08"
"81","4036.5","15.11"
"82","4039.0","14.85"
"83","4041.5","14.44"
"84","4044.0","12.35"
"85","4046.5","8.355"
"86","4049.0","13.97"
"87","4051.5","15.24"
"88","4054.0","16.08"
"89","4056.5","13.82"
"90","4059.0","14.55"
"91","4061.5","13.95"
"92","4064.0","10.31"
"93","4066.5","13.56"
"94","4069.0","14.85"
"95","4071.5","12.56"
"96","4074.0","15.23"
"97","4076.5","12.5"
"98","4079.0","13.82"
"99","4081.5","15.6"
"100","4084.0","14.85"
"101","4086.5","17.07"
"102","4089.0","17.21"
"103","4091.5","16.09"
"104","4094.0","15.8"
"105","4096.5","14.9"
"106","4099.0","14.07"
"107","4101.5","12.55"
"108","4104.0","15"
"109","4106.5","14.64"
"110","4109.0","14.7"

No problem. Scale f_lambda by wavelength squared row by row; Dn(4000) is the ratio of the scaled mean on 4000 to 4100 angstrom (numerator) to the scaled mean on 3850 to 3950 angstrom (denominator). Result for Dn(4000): 1.86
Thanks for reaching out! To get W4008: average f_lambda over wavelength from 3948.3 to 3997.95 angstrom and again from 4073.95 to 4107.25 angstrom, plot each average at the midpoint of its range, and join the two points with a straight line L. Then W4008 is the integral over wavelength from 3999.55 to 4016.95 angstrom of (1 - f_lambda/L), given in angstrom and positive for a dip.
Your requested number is -4.3 angstrom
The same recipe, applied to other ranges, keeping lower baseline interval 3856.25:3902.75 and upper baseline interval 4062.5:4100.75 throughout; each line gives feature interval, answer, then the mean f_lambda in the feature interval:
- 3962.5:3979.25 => 7.59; 6.28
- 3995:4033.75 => -4.21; 14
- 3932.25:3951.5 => 7.80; 6.36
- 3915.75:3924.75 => 1.08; 8.81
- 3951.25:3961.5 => 1.42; 9.49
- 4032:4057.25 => -0.18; 13.6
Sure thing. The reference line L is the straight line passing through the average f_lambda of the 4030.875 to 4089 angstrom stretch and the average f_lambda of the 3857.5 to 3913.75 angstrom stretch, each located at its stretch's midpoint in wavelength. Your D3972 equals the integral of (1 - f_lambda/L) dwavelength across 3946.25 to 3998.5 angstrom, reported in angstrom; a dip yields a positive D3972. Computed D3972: 8.2 angstrom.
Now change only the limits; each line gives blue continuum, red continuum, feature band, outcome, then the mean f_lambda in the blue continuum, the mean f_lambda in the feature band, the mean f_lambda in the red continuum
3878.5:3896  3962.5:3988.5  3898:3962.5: 6.4 angstrom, 8.96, 7.93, 8.62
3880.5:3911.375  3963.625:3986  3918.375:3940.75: 8.9 angstrom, 9.31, 5.35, 8.18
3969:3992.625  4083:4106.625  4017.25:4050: -2.3 angstrom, 10.8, 13.7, 15.2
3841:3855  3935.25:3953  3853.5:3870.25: -0.8 angstrom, 9.01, 9.22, 7.53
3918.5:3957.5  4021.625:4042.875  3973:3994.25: -3.5 angstrom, 6.9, 12.3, 14.3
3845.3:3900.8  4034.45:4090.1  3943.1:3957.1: 2.4 angstrom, 9.06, 9.23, 14.1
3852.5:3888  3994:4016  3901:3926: 2.2 angstrom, 8.76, 9.43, 13.8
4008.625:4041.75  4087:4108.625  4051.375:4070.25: 0.9 angstrom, 14.3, 14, 15.1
